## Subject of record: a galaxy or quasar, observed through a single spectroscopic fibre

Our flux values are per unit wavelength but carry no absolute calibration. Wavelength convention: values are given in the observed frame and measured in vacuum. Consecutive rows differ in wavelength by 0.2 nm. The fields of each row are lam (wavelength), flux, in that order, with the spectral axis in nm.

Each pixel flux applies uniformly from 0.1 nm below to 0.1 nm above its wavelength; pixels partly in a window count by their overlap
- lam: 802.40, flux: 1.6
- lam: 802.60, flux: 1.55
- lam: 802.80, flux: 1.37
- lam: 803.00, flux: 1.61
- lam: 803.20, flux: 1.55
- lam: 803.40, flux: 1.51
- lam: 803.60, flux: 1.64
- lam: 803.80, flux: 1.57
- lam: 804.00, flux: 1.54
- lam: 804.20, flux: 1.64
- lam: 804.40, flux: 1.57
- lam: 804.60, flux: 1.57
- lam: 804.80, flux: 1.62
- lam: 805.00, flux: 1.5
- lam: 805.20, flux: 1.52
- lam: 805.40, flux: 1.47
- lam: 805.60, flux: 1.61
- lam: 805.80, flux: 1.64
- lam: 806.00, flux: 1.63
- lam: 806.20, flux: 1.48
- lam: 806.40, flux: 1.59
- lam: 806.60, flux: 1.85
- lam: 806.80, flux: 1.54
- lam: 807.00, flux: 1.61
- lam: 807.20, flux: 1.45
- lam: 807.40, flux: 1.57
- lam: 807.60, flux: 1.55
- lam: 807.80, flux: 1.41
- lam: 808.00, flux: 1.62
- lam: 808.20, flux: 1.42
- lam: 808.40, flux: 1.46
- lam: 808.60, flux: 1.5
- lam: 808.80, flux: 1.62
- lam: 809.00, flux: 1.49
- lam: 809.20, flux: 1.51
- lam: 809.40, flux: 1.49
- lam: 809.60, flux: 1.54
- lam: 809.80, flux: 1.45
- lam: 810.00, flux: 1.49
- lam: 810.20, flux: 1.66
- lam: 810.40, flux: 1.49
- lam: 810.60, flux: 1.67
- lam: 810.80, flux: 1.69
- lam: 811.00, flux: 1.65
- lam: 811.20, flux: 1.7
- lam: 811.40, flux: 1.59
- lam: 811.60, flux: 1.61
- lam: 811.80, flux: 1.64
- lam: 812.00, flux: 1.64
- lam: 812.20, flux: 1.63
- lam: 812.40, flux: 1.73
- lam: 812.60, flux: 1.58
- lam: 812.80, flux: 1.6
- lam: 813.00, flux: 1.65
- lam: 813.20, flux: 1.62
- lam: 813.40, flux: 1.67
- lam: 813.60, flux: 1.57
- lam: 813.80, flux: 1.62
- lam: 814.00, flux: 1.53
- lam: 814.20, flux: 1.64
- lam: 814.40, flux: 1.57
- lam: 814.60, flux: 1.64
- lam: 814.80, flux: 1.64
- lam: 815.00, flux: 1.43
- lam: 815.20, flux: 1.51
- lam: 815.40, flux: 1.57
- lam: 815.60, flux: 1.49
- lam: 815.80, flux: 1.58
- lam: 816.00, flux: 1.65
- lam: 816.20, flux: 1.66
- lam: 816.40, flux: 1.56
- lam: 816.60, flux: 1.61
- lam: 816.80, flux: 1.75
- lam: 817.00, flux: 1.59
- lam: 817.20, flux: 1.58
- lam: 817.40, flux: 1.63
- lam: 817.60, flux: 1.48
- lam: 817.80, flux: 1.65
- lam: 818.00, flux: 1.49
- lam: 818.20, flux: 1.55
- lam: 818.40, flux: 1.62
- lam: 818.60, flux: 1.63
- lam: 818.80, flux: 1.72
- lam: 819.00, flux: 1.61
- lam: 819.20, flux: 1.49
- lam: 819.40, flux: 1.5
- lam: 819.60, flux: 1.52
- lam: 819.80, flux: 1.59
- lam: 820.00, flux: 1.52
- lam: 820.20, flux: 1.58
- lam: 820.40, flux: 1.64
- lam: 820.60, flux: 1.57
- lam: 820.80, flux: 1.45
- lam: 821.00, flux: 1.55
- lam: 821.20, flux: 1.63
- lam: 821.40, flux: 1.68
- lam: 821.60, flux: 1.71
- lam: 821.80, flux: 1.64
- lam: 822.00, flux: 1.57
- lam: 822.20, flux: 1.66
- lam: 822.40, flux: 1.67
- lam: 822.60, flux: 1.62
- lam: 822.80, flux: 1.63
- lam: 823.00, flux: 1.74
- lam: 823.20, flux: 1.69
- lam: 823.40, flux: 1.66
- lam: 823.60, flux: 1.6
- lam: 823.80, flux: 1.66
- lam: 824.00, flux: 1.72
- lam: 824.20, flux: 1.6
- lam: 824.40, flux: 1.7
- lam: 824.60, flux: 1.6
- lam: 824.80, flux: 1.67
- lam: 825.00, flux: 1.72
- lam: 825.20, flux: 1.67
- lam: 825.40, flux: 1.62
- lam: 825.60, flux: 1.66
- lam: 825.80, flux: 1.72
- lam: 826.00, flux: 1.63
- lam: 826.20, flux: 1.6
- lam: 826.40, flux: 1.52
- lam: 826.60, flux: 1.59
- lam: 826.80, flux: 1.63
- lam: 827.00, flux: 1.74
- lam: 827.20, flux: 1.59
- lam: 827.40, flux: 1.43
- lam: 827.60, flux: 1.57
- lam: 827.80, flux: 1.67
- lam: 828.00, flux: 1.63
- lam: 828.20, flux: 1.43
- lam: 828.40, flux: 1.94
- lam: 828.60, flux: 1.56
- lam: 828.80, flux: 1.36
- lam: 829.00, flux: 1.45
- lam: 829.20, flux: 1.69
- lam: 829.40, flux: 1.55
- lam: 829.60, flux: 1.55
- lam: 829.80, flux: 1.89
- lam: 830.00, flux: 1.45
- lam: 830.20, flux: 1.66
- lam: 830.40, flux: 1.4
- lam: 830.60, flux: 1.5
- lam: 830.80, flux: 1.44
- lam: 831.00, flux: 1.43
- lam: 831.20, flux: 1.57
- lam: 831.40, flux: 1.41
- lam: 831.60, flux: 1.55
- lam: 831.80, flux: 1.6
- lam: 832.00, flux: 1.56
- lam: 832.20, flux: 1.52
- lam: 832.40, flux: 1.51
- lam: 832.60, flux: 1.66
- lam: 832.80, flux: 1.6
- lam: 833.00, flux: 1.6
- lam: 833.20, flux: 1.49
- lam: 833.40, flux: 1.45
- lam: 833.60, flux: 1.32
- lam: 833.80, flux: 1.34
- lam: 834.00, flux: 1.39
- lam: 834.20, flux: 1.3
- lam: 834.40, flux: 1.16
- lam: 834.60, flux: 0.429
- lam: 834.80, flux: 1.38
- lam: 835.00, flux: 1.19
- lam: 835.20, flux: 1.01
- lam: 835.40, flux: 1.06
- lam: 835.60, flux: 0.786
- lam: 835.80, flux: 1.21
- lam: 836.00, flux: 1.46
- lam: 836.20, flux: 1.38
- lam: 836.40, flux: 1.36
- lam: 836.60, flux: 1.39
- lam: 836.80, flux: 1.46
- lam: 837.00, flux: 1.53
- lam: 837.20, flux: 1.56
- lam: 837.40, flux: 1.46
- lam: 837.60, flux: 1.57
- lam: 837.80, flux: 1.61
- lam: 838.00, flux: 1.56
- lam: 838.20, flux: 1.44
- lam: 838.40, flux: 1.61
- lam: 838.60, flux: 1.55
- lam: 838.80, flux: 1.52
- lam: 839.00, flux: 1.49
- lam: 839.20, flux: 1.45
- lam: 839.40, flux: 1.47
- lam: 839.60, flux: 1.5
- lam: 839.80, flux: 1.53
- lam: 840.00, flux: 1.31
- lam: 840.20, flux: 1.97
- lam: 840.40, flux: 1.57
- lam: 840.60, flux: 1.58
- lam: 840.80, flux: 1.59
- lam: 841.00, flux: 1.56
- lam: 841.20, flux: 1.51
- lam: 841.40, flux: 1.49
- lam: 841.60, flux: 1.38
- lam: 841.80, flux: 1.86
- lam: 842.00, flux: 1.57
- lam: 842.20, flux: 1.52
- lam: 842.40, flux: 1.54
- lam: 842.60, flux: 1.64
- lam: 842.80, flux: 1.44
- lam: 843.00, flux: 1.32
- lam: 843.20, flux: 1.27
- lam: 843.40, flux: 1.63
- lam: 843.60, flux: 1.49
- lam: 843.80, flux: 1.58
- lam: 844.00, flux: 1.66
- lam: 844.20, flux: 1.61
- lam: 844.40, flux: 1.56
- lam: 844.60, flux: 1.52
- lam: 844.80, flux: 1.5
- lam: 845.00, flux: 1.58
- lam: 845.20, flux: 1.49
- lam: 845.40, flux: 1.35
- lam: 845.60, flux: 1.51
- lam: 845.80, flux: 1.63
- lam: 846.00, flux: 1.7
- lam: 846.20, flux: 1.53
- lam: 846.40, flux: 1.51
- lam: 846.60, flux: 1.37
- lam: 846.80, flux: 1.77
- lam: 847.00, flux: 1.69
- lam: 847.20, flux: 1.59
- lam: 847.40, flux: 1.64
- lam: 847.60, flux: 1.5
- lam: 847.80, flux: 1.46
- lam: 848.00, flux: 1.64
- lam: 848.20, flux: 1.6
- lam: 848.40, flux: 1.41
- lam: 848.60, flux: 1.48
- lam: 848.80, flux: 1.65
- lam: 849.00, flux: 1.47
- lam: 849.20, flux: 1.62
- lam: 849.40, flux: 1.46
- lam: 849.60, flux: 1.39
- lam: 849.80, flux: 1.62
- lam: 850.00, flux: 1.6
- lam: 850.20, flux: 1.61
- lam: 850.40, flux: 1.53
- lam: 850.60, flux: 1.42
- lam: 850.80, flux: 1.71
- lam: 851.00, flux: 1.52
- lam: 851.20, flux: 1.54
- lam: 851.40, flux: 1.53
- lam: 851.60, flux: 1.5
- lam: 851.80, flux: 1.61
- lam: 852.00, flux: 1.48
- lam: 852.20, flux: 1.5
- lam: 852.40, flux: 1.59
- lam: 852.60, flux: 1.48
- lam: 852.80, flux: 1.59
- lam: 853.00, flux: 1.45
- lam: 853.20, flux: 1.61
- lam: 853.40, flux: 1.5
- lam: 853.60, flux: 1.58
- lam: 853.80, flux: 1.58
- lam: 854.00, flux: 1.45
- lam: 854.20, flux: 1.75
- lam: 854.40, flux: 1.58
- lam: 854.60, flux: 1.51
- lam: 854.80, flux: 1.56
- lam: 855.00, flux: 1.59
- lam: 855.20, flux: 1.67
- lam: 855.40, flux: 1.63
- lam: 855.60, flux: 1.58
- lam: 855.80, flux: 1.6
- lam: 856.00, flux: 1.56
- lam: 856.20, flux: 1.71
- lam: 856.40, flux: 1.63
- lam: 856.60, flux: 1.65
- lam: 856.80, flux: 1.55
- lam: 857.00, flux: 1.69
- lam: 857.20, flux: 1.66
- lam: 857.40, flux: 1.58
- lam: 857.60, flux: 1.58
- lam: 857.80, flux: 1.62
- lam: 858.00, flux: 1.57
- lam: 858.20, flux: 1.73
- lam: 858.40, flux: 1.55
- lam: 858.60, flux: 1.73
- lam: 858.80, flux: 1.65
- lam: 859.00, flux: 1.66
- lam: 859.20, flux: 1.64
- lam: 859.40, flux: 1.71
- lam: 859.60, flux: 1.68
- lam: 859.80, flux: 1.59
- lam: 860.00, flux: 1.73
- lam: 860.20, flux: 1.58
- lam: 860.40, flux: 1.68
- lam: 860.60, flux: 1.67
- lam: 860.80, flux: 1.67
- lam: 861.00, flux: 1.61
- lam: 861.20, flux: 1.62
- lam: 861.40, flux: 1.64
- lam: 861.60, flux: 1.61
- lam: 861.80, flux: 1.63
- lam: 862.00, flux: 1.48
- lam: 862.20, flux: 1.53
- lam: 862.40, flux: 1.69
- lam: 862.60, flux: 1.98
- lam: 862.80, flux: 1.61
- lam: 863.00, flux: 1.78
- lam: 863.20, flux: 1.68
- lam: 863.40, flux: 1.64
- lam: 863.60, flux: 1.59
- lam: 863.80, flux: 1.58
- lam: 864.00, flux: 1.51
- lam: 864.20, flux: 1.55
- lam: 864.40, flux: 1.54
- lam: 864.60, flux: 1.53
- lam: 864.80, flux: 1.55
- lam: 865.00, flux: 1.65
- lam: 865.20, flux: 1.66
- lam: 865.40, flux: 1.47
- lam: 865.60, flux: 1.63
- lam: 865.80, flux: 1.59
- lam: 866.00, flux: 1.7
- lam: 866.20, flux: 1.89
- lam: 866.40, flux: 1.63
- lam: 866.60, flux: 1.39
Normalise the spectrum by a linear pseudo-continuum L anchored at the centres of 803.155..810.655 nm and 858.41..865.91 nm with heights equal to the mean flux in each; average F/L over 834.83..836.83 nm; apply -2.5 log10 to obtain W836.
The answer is 0.28 mag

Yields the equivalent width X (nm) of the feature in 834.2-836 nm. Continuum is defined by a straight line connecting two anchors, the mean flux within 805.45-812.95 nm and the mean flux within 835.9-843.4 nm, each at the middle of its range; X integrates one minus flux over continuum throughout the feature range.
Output 0.540 nm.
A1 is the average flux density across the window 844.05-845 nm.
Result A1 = 1.56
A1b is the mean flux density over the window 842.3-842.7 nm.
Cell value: 1.59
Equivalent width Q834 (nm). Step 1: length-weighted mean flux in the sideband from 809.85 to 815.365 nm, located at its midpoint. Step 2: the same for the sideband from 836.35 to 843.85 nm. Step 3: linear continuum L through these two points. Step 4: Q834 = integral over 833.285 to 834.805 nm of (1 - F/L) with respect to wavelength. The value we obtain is 0.32 nm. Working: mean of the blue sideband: 1.61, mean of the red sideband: 1.52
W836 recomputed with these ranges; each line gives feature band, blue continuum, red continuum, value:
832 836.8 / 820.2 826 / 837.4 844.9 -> 0.200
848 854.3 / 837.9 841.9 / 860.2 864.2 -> 0.034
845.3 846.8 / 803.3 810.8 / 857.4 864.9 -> 0.055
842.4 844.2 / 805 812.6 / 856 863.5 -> 0.077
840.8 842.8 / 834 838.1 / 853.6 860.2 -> -0.128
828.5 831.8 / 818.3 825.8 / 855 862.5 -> 0.066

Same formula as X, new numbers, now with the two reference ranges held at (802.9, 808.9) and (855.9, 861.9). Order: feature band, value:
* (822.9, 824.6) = -0.08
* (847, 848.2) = 0.03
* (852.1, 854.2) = 0.11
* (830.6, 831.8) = 0.08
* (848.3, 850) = 0.11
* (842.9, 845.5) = 0.18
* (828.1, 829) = 0.02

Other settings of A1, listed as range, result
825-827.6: 1.62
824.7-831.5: 1.59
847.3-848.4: 1.55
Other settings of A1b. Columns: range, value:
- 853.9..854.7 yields 1.57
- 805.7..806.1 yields 1.63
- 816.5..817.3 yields 1.63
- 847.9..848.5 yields 1.55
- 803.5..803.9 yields 1.6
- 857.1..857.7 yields 1.61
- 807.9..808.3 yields 1.52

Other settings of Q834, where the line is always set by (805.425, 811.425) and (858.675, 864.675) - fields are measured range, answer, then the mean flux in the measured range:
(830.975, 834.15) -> 0.195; 1.5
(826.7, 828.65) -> -0.037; 1.62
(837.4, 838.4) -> 0.038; 1.54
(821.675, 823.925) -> -0.095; 1.65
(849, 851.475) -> 0.119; 1.54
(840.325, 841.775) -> 0.060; 1.54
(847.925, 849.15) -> 0.057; 1.54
